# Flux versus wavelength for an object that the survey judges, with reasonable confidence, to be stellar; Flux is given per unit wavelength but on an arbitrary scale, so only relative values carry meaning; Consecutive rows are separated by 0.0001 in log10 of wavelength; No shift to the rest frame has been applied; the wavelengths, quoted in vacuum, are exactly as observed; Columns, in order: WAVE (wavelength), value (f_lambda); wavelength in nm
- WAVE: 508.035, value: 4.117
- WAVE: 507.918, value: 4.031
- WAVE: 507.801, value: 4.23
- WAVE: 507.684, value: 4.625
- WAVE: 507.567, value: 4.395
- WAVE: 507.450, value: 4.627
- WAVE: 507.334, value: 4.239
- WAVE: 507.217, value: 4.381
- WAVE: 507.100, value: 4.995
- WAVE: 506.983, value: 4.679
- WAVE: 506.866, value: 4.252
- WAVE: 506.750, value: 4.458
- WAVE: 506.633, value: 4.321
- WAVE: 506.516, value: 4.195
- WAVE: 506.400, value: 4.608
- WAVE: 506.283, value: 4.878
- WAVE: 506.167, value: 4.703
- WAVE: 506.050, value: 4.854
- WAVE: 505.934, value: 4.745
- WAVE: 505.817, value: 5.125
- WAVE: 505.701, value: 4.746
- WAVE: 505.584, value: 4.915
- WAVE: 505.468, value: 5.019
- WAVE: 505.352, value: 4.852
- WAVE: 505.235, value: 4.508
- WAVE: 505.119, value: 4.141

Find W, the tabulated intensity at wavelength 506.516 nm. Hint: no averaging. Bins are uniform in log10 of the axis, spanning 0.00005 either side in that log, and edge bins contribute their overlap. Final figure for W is 4.195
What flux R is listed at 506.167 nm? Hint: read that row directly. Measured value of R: 4.703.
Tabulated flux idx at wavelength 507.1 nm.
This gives 4.995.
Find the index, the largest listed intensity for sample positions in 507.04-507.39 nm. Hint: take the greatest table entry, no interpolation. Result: 4.995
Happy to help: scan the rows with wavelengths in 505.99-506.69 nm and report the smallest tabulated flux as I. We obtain 4.195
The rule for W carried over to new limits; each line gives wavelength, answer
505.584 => 4.915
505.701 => 4.746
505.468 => 5.019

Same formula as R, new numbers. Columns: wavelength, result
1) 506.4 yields 4.608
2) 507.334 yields 4.239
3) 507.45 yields 4.627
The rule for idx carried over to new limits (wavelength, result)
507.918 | 4.031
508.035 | 4.117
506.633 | 4.321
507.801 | 4.23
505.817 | 5.125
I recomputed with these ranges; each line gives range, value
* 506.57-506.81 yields 4.321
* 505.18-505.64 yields 4.508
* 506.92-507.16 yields 4.679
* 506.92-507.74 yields 4.239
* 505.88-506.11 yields 4.745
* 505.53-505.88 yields 4.746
